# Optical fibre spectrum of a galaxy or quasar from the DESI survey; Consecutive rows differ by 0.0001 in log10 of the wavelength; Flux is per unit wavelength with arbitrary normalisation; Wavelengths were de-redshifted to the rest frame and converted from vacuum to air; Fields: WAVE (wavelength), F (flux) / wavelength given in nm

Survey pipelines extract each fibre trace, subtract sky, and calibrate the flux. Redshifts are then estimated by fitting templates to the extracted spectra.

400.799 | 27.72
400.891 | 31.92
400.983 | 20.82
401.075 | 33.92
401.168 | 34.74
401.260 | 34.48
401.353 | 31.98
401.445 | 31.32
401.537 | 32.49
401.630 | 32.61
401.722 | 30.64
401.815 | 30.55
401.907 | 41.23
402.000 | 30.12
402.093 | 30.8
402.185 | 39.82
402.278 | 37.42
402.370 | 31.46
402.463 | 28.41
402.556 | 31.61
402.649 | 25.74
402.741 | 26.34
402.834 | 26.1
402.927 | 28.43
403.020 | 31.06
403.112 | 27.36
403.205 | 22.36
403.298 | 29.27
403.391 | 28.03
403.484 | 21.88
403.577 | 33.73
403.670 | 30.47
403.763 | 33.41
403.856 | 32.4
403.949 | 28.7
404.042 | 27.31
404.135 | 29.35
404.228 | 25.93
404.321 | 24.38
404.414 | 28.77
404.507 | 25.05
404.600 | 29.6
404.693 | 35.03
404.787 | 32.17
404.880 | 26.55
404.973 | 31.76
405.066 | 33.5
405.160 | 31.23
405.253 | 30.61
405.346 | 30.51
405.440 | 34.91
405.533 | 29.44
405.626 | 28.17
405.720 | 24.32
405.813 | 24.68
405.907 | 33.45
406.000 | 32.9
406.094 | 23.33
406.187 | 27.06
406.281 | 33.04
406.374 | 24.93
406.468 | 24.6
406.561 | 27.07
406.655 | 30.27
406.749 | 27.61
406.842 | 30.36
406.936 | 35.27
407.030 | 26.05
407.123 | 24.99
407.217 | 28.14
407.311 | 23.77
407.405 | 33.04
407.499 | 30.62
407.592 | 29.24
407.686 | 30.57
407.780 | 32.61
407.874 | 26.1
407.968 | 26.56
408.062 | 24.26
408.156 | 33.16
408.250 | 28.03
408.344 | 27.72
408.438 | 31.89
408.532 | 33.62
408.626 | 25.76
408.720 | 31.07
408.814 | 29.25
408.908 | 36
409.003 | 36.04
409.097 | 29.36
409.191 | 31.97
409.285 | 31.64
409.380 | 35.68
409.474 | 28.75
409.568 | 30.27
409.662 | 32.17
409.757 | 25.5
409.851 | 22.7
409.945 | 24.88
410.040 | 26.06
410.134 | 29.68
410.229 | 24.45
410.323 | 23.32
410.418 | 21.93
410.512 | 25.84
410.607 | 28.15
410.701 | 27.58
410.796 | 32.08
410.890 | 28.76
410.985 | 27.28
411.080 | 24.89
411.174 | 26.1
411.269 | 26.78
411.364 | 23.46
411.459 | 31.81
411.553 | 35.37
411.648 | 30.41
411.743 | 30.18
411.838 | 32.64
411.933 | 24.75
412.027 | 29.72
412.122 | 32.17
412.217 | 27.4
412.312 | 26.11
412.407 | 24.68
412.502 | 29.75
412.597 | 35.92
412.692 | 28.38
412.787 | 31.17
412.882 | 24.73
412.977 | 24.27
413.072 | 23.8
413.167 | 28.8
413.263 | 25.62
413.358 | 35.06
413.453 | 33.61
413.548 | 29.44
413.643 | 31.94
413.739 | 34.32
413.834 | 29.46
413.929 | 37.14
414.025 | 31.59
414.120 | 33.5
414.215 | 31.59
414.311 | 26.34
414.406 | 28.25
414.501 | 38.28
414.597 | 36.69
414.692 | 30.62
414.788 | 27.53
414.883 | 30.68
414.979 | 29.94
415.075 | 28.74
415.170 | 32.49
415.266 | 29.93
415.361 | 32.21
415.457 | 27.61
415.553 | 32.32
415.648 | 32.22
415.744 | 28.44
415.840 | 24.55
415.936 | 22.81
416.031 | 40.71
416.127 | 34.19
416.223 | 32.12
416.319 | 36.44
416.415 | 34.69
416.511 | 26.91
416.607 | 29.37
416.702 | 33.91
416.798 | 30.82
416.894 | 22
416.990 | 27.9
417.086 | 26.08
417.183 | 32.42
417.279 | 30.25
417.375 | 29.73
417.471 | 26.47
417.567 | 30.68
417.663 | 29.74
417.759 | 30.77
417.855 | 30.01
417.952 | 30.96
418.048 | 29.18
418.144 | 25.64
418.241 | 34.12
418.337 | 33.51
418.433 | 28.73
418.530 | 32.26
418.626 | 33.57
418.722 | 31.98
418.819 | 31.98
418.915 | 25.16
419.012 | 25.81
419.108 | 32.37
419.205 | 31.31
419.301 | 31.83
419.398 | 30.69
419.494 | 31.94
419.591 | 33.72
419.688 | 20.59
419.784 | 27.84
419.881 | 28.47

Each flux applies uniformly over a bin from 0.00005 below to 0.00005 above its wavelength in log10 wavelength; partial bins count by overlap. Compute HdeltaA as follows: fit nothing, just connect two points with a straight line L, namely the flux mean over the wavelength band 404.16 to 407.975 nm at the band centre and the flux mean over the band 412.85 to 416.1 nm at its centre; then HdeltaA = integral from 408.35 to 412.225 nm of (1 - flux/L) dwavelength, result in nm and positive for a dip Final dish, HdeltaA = 0.10 nm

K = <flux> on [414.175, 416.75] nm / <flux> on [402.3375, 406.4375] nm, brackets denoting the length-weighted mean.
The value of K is 1.07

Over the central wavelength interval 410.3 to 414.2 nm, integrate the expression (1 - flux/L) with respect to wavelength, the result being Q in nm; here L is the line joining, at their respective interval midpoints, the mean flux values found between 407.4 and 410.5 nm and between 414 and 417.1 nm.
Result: 0.11 nm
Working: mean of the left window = 29.1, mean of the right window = 30.7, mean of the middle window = 29.1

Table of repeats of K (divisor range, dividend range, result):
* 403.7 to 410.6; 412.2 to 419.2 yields 1.04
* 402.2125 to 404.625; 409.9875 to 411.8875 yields 0.97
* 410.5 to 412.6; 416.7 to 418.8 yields 1.05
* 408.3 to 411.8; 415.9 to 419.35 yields 1.06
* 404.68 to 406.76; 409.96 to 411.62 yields 0.93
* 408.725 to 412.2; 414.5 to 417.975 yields 1.06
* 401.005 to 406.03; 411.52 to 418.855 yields 1.00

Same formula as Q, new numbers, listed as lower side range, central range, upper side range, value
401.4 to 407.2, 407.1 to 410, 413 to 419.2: 0.04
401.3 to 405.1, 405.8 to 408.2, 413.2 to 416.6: 0.15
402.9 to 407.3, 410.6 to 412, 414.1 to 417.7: 0.05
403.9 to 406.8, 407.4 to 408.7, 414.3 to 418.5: -0.01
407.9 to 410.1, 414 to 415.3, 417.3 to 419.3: -0.05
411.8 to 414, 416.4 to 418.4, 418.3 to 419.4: 0.05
